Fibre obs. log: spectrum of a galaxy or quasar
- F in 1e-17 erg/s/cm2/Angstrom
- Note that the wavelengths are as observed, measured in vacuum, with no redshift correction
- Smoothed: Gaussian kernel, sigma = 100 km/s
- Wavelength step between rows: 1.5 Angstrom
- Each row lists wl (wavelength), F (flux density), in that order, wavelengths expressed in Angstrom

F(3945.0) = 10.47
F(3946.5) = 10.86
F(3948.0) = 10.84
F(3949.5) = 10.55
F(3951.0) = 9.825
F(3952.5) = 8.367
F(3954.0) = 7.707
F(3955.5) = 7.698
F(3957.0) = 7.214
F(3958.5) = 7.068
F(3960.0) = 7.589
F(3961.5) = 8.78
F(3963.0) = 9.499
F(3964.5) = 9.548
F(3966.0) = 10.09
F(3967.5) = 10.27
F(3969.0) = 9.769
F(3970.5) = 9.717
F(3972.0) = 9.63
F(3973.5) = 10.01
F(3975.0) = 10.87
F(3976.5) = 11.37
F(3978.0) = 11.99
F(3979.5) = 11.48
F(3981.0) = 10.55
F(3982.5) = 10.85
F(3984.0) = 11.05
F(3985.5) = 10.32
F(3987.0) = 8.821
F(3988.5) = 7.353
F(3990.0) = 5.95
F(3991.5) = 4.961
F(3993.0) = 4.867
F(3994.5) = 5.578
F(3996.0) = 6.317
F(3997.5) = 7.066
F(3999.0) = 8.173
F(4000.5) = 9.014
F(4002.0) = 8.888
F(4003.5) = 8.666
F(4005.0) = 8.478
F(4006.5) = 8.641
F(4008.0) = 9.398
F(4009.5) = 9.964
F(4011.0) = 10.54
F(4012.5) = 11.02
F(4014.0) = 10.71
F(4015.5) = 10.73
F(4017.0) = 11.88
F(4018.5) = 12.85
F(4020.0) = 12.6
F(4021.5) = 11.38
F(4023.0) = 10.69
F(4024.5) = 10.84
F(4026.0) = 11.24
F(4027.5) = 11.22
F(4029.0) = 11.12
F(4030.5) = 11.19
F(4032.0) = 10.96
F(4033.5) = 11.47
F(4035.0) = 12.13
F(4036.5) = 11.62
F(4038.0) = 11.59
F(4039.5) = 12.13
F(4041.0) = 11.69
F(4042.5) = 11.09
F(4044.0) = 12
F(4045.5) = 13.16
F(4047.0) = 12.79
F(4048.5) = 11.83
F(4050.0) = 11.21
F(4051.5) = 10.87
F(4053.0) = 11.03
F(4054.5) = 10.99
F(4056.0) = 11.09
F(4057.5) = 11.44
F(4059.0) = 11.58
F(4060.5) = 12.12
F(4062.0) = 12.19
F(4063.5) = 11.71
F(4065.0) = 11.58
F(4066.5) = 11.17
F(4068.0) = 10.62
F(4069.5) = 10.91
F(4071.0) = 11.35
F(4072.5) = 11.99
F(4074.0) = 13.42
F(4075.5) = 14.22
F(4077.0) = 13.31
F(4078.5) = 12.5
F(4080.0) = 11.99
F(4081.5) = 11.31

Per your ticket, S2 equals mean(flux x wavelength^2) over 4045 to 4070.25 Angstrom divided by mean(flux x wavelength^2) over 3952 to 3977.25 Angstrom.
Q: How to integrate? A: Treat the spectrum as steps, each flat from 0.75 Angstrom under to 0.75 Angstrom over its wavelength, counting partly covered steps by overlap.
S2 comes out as 1.32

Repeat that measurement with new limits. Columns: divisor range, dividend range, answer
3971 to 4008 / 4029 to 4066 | 1.36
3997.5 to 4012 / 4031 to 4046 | 1.33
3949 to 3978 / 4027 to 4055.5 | 1.29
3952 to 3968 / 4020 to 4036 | 1.37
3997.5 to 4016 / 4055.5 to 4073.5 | 1.26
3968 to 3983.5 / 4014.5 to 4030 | 1.10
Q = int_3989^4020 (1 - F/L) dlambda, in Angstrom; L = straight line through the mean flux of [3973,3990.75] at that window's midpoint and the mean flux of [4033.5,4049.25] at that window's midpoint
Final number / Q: 5.9 Angstrom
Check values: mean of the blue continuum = 10.1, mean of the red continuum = 12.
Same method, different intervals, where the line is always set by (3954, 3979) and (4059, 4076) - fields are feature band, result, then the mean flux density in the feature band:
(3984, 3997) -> 3.85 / 7.02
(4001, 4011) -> 1.22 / 9.12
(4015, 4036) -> -1.17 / 11.5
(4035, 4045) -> -0.49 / 11.8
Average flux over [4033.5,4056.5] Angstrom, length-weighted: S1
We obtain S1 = 11.7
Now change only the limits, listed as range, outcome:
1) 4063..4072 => 11.2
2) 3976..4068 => 10.4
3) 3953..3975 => 8.96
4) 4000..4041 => 10.8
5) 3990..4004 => 6.97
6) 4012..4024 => 11.5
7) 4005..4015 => 9.95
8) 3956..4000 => 8.85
